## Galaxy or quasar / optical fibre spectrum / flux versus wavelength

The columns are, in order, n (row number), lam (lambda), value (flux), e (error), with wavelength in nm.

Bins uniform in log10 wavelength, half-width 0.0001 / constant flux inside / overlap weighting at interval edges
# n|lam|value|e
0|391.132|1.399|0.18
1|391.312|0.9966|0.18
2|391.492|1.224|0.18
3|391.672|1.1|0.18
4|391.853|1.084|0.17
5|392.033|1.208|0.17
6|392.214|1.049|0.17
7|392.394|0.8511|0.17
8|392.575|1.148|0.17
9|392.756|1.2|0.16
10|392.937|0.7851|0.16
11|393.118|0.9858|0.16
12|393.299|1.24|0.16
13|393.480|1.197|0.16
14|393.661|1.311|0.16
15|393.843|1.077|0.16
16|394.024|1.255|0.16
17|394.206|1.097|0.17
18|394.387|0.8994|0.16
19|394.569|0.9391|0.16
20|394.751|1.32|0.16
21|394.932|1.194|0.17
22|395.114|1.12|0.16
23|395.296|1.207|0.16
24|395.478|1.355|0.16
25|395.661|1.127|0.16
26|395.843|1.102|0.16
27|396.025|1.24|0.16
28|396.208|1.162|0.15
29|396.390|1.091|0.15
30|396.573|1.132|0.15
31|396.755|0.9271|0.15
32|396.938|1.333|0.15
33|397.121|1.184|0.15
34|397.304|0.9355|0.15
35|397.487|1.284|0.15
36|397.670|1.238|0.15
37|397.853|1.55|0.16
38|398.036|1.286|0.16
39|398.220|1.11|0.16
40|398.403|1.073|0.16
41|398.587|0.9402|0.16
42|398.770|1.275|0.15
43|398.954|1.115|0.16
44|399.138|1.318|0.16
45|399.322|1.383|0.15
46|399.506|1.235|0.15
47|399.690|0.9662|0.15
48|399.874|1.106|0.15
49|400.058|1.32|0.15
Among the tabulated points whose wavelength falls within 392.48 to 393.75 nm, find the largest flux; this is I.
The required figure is 1.311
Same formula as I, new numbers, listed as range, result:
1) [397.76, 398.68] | 1.55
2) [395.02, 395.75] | 1.355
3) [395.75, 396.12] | 1.24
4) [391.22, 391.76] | 1.224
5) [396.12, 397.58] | 1.333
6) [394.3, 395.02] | 1.32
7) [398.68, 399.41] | 1.383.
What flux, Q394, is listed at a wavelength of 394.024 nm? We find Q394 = 1.255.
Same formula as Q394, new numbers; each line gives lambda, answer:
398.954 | 1.115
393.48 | 1.197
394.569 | 0.9391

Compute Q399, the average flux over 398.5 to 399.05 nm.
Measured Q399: 1.11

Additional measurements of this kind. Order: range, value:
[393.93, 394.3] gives 1.17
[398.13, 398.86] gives 1.1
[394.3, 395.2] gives 1.1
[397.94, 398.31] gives 1.2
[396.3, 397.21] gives 1.13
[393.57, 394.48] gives 1.13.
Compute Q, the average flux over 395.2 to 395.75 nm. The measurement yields 1.23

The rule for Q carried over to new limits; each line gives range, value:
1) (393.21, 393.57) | 1.22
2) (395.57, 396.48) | 1.15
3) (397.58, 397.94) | 1.39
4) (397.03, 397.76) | 1.16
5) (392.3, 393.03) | 0.997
